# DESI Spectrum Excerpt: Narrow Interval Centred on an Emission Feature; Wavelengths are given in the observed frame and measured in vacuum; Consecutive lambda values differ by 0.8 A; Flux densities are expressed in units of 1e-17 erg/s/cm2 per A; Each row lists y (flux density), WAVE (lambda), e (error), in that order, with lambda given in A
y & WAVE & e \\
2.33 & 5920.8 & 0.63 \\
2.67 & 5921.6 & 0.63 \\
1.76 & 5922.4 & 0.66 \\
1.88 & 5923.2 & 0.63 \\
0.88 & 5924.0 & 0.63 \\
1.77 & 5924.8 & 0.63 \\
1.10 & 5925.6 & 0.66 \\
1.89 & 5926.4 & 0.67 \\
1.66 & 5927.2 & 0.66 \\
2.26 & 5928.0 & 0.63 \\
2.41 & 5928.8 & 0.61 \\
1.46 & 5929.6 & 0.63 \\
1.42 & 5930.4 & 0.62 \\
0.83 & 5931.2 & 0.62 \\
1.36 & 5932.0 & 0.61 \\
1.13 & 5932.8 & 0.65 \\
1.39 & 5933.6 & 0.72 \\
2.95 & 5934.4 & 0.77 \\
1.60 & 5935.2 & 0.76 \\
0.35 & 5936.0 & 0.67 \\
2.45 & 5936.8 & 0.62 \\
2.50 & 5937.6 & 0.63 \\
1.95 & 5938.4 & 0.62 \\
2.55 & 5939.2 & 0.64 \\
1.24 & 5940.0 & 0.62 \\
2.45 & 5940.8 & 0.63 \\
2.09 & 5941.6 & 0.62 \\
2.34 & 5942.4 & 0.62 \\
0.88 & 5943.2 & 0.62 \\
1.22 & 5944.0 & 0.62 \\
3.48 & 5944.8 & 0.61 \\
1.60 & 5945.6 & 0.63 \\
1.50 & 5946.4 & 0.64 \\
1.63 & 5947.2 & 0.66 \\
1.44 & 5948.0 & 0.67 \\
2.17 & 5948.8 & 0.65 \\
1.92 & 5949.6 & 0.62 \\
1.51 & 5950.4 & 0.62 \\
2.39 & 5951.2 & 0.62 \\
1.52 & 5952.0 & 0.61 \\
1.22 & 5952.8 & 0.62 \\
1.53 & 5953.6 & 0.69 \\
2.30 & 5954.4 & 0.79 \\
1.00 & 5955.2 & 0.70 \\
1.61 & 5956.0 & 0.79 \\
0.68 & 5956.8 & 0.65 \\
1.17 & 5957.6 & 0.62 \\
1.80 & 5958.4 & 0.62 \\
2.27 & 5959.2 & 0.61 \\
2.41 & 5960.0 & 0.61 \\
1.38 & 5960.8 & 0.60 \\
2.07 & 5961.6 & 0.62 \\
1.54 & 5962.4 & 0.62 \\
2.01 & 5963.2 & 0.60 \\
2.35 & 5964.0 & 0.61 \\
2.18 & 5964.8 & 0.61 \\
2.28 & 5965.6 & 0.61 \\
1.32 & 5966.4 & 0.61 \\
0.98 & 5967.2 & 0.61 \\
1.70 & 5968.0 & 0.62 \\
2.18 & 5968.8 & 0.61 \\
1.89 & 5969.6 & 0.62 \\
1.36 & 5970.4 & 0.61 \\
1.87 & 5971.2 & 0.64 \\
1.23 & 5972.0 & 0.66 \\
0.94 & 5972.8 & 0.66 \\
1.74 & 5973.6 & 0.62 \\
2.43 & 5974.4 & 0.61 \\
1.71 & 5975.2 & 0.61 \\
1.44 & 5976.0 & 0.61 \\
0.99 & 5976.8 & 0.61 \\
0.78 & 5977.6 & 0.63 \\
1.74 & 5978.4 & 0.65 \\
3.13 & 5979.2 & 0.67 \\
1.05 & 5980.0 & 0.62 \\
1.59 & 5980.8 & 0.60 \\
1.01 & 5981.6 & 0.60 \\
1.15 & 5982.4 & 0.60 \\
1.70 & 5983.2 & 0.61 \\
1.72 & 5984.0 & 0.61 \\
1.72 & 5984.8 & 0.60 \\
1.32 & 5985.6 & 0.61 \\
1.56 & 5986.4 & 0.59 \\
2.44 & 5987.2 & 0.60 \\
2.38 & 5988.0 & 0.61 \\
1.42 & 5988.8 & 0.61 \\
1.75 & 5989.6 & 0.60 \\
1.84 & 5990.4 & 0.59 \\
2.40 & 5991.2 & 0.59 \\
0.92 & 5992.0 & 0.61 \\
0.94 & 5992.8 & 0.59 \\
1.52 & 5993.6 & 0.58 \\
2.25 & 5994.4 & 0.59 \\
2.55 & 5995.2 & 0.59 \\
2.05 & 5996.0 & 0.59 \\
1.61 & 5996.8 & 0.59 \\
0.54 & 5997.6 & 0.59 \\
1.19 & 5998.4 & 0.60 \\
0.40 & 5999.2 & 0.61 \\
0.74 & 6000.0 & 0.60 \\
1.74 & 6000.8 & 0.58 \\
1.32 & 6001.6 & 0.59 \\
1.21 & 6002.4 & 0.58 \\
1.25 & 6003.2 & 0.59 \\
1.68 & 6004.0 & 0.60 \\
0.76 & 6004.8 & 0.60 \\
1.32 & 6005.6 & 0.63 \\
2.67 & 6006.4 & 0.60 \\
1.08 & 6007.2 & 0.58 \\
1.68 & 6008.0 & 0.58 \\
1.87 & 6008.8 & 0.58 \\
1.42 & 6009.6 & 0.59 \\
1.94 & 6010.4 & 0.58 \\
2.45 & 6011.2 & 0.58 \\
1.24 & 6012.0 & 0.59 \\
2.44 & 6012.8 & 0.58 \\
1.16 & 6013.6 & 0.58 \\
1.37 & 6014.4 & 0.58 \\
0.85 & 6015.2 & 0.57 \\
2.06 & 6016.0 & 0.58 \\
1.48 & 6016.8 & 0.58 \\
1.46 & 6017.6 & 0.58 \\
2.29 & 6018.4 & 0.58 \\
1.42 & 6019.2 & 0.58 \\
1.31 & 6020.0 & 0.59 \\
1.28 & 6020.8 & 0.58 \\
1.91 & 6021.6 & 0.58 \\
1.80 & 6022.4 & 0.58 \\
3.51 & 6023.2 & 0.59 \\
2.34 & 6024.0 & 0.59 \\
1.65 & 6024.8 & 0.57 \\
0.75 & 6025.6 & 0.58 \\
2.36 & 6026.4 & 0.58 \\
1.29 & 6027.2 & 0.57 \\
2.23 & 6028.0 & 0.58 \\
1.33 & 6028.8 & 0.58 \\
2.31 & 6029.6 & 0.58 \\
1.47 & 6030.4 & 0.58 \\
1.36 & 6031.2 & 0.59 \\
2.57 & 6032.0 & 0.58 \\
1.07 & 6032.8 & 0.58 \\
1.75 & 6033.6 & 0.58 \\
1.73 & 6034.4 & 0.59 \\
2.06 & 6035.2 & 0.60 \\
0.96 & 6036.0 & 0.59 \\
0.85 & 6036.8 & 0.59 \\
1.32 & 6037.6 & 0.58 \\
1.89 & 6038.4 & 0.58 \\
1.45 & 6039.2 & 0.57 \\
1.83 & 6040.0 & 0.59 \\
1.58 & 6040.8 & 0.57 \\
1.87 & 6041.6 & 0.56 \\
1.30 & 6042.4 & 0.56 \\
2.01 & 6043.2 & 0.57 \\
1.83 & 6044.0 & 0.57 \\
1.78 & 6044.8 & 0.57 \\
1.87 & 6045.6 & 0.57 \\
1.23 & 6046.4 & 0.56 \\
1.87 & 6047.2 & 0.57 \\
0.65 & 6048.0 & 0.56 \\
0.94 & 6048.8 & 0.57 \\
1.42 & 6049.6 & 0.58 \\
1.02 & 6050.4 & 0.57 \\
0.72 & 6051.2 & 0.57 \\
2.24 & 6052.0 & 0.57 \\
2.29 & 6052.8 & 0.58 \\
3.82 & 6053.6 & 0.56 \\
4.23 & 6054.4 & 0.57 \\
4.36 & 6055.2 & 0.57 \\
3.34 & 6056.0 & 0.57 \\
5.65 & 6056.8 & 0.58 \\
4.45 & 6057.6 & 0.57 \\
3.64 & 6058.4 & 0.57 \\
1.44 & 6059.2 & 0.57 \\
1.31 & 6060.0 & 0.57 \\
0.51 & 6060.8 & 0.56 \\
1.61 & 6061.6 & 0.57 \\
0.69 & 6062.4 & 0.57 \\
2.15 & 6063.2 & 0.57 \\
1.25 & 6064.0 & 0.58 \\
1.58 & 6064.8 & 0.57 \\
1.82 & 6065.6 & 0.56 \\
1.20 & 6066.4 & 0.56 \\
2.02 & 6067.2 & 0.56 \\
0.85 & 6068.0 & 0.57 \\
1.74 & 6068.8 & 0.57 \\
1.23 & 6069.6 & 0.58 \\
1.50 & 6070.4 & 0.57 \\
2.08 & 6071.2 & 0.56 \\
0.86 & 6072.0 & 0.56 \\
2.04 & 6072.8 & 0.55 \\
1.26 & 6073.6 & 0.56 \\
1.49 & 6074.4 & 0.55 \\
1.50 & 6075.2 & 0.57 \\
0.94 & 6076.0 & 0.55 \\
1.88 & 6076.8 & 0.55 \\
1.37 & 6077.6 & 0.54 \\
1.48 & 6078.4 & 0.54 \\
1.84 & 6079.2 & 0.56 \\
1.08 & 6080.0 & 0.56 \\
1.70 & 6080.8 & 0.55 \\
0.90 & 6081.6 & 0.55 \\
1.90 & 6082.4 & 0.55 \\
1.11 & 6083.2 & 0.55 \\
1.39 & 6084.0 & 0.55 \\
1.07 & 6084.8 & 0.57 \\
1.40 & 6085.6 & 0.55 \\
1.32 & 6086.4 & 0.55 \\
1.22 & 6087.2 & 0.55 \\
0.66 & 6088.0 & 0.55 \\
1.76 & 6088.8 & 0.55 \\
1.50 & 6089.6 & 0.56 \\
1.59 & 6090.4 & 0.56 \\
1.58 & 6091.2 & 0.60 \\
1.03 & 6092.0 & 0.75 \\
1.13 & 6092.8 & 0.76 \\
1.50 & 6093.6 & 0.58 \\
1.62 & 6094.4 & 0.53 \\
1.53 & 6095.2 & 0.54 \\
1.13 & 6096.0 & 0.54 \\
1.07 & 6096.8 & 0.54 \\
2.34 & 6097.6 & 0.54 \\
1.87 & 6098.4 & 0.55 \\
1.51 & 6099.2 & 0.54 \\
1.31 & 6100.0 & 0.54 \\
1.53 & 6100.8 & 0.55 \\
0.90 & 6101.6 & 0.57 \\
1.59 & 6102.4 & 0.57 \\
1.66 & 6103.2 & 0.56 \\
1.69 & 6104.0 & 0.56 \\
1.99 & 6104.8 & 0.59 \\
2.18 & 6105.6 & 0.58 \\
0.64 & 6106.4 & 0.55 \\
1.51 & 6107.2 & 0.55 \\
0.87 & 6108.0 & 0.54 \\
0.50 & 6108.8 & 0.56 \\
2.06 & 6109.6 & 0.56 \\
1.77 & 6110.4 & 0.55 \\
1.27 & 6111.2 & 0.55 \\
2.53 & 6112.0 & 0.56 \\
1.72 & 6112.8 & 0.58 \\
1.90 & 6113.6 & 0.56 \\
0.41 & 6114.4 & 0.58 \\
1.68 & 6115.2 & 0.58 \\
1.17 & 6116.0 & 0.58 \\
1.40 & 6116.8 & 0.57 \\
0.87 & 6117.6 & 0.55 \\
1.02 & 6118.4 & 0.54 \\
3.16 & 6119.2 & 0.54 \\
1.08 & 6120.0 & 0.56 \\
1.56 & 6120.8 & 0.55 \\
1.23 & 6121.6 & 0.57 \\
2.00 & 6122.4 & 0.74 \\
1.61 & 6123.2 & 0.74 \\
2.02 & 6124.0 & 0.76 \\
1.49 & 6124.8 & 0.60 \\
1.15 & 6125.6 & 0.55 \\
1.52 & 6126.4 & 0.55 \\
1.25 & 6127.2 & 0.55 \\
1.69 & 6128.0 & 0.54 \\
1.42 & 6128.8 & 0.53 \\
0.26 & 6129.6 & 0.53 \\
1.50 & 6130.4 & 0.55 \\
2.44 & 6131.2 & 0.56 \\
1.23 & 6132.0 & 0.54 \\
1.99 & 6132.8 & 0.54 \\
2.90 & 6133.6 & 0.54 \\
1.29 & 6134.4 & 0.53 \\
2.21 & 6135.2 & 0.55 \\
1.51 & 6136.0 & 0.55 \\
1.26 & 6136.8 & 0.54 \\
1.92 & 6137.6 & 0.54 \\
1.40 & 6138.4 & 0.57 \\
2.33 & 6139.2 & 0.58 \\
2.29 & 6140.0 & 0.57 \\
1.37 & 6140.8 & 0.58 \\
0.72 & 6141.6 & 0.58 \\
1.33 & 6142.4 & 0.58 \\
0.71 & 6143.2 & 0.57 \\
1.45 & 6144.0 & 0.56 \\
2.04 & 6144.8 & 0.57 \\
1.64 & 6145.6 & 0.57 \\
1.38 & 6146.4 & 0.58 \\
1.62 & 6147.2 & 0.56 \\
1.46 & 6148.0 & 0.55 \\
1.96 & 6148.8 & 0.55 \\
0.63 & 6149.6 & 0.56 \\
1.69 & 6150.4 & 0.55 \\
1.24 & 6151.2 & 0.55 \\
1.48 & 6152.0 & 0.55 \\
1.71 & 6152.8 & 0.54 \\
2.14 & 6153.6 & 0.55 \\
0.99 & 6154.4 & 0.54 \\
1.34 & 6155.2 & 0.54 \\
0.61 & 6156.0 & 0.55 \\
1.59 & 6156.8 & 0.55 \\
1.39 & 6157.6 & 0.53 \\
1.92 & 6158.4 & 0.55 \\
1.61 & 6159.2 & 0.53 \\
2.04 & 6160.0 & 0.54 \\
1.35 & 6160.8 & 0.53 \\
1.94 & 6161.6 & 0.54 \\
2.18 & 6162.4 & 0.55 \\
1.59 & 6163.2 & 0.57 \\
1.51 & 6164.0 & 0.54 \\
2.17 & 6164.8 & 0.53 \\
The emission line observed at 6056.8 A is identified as H-beta 4861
